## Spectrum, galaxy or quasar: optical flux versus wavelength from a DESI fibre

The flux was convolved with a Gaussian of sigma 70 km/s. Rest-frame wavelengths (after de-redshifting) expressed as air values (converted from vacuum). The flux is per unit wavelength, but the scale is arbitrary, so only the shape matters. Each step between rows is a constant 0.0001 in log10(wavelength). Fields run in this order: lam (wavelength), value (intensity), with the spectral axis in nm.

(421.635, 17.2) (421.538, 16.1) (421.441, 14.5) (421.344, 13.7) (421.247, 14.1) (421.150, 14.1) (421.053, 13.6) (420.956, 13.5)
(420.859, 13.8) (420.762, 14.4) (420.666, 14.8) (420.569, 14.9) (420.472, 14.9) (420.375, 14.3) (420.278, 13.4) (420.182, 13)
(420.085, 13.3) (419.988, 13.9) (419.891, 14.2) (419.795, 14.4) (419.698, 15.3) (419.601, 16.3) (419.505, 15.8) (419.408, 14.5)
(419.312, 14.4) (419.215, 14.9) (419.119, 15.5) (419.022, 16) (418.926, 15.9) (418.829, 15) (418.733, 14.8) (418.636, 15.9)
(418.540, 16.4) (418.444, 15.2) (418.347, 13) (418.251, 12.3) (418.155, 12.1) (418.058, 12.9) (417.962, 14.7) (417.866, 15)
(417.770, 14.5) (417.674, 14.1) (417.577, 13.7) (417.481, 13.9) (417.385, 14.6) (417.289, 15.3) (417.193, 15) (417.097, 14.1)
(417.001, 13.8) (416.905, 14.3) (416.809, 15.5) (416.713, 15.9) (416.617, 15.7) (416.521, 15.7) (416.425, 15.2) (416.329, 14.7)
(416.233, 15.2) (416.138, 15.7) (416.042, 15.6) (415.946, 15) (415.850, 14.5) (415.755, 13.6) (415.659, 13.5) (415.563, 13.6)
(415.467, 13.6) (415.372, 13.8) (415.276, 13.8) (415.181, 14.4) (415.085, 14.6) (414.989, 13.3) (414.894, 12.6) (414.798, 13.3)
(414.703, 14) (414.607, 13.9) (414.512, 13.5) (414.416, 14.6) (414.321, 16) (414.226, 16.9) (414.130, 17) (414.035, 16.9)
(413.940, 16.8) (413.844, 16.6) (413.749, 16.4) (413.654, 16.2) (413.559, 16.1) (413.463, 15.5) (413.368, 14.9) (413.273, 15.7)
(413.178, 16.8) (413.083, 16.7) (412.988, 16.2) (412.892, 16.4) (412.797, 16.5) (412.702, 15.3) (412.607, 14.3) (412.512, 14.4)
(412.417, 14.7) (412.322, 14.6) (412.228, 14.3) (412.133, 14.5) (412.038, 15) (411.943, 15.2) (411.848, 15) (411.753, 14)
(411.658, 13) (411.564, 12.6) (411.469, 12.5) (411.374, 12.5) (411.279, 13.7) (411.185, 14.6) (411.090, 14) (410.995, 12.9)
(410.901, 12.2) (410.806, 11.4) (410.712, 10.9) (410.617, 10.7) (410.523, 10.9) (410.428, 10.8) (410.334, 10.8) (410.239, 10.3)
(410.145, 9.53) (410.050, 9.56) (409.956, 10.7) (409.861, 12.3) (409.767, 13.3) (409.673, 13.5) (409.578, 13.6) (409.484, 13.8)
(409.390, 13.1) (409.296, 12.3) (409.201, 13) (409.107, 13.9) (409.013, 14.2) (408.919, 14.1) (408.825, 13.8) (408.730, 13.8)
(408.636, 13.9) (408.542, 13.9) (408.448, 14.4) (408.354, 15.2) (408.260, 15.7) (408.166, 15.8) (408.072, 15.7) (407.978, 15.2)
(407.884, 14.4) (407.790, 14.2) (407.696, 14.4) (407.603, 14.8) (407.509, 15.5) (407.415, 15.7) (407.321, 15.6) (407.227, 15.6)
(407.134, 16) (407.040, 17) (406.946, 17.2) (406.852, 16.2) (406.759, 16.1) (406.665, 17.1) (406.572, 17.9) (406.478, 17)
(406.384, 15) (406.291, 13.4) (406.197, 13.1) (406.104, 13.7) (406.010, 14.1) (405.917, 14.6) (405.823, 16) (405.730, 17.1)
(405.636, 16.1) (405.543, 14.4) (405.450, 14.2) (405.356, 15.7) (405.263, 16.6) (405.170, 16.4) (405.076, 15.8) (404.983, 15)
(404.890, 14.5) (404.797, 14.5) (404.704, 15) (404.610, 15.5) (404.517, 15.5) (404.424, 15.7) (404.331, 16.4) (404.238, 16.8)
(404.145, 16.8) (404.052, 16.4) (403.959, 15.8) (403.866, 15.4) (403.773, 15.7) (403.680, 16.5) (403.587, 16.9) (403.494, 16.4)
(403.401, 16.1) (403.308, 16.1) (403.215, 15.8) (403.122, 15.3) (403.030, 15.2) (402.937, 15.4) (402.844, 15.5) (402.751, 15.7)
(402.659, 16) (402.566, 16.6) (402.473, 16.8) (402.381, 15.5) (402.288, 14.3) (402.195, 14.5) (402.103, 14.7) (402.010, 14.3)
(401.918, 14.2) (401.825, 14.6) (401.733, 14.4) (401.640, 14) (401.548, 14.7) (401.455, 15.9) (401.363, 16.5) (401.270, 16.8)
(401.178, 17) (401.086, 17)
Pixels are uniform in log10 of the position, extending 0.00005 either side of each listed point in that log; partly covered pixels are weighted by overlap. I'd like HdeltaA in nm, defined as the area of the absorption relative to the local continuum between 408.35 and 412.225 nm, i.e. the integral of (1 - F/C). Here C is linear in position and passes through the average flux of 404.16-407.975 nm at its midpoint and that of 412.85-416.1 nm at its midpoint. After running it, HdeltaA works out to 0.603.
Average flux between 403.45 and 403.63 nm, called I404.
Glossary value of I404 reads 16.6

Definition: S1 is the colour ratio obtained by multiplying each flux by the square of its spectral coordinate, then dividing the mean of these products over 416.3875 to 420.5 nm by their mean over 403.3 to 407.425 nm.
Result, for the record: 0.99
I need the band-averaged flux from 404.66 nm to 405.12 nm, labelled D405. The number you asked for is 15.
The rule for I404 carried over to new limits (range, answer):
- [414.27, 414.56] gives 14.8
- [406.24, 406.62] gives 15.8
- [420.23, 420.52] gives 14.2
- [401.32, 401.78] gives 15.1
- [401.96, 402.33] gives 14.5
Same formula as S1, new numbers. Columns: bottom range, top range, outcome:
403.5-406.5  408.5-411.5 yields 0.83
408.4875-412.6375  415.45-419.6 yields 1.17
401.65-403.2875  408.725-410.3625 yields 0.85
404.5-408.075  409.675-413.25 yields 0.89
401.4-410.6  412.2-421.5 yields 1.05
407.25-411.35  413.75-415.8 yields 1.13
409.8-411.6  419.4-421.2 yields 1.28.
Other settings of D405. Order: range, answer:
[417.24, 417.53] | 14.6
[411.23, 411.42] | 13.2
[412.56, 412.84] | 15.4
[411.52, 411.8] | 13.2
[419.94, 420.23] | 13.4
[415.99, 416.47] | 15.3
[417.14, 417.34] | 15.1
